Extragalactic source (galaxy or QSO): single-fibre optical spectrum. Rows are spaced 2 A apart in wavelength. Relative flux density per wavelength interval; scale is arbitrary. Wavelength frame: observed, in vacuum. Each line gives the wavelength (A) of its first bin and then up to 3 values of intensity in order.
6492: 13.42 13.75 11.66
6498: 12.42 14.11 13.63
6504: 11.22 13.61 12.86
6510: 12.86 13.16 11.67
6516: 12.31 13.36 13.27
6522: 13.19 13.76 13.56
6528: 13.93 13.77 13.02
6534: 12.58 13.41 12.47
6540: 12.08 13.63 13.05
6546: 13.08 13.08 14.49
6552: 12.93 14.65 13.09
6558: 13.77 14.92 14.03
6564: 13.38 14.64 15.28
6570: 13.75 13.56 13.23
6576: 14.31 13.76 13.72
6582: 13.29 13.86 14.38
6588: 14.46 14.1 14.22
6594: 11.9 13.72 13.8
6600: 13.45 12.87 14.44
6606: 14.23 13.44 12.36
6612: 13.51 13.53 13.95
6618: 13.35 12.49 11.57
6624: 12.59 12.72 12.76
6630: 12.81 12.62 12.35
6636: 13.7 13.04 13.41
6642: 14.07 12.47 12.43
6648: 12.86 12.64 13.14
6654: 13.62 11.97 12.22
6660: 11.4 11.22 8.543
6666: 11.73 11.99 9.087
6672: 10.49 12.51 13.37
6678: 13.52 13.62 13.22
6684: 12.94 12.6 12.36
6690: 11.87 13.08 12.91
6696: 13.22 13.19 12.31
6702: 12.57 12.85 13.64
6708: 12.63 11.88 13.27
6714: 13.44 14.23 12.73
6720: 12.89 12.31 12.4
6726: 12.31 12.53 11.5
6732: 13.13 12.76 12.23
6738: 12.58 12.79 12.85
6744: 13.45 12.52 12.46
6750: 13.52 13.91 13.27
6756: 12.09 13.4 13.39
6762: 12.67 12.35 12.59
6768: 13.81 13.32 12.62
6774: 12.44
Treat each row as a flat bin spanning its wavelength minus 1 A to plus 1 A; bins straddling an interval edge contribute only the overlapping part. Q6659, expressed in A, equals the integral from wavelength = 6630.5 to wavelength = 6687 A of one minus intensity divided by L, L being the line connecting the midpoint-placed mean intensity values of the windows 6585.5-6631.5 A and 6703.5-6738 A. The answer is 2.9 A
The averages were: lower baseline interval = 13.3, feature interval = 12.4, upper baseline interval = 12.7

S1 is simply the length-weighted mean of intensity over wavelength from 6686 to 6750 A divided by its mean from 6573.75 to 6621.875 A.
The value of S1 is 0.94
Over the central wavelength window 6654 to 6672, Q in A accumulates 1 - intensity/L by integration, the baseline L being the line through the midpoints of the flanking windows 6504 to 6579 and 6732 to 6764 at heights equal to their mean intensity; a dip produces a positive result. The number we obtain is 2.7 A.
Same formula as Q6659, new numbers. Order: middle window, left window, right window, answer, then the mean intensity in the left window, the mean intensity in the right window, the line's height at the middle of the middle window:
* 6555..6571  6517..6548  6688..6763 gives -1.2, 13.2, 12.8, 13.1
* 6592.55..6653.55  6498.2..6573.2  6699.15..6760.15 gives 0.2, 13.4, 12.8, 13.1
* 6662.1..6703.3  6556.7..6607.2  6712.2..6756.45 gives 2.9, 13.9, 12.8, 13.2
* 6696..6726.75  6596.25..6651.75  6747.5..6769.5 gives 0.5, 13.1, 13.1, 13.1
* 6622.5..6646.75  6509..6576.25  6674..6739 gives 0.4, 13.4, 12.8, 13.1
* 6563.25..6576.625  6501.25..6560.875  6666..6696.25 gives -1.1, 13.2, 12.4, 13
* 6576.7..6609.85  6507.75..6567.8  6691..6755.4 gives -1.2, 13.4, 12.9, 13.2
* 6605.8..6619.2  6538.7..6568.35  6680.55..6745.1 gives -0.1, 13.7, 12.8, 13.4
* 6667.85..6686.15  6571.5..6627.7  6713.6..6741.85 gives 0.9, 13.4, 12.7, 13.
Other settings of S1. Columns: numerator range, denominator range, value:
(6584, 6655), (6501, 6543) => 1.02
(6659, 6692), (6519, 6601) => 0.88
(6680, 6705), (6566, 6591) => 0.91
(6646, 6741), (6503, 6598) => 0.93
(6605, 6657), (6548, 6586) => 0.93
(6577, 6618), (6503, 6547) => 1.05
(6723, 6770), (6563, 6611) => 0.93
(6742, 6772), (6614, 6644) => 1.01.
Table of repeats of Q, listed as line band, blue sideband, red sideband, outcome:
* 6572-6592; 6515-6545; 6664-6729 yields -1.43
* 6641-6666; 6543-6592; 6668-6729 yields 1.69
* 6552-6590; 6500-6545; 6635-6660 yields -2.90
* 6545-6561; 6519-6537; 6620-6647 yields -0.61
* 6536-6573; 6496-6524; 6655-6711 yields -2.72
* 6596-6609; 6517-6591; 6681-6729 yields -0.32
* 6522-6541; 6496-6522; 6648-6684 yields -0.67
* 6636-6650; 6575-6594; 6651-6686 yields -0.50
